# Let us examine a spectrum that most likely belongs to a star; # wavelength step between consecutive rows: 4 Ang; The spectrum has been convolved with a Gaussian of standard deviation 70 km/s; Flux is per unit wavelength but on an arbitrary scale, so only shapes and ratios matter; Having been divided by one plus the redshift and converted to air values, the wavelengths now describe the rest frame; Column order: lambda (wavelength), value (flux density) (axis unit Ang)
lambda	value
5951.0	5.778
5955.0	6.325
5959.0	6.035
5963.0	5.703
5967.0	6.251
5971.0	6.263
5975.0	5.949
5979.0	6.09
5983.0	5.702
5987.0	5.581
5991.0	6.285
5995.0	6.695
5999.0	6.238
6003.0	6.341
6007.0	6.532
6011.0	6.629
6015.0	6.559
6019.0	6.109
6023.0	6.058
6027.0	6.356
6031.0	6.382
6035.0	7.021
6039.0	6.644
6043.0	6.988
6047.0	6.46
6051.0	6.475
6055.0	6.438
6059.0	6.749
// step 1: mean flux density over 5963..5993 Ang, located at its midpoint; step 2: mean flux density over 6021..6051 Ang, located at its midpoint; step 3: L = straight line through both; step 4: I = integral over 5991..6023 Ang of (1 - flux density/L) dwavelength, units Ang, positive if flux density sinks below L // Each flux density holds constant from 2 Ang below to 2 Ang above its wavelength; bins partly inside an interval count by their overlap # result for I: -0.7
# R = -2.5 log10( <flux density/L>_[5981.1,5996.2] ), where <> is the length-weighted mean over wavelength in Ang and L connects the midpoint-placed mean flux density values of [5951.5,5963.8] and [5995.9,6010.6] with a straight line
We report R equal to 0.046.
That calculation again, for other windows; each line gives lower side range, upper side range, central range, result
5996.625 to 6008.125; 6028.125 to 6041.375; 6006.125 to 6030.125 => 0.02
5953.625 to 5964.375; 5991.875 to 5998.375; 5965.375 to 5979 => 0.01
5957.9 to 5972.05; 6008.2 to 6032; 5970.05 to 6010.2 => 0.00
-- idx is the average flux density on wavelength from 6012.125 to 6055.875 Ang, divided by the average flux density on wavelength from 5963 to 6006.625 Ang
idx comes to 1.1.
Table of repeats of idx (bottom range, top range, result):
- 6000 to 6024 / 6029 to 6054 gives 1.04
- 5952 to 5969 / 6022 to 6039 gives 1.07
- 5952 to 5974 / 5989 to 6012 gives 1.06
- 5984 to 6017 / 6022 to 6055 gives 1.03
